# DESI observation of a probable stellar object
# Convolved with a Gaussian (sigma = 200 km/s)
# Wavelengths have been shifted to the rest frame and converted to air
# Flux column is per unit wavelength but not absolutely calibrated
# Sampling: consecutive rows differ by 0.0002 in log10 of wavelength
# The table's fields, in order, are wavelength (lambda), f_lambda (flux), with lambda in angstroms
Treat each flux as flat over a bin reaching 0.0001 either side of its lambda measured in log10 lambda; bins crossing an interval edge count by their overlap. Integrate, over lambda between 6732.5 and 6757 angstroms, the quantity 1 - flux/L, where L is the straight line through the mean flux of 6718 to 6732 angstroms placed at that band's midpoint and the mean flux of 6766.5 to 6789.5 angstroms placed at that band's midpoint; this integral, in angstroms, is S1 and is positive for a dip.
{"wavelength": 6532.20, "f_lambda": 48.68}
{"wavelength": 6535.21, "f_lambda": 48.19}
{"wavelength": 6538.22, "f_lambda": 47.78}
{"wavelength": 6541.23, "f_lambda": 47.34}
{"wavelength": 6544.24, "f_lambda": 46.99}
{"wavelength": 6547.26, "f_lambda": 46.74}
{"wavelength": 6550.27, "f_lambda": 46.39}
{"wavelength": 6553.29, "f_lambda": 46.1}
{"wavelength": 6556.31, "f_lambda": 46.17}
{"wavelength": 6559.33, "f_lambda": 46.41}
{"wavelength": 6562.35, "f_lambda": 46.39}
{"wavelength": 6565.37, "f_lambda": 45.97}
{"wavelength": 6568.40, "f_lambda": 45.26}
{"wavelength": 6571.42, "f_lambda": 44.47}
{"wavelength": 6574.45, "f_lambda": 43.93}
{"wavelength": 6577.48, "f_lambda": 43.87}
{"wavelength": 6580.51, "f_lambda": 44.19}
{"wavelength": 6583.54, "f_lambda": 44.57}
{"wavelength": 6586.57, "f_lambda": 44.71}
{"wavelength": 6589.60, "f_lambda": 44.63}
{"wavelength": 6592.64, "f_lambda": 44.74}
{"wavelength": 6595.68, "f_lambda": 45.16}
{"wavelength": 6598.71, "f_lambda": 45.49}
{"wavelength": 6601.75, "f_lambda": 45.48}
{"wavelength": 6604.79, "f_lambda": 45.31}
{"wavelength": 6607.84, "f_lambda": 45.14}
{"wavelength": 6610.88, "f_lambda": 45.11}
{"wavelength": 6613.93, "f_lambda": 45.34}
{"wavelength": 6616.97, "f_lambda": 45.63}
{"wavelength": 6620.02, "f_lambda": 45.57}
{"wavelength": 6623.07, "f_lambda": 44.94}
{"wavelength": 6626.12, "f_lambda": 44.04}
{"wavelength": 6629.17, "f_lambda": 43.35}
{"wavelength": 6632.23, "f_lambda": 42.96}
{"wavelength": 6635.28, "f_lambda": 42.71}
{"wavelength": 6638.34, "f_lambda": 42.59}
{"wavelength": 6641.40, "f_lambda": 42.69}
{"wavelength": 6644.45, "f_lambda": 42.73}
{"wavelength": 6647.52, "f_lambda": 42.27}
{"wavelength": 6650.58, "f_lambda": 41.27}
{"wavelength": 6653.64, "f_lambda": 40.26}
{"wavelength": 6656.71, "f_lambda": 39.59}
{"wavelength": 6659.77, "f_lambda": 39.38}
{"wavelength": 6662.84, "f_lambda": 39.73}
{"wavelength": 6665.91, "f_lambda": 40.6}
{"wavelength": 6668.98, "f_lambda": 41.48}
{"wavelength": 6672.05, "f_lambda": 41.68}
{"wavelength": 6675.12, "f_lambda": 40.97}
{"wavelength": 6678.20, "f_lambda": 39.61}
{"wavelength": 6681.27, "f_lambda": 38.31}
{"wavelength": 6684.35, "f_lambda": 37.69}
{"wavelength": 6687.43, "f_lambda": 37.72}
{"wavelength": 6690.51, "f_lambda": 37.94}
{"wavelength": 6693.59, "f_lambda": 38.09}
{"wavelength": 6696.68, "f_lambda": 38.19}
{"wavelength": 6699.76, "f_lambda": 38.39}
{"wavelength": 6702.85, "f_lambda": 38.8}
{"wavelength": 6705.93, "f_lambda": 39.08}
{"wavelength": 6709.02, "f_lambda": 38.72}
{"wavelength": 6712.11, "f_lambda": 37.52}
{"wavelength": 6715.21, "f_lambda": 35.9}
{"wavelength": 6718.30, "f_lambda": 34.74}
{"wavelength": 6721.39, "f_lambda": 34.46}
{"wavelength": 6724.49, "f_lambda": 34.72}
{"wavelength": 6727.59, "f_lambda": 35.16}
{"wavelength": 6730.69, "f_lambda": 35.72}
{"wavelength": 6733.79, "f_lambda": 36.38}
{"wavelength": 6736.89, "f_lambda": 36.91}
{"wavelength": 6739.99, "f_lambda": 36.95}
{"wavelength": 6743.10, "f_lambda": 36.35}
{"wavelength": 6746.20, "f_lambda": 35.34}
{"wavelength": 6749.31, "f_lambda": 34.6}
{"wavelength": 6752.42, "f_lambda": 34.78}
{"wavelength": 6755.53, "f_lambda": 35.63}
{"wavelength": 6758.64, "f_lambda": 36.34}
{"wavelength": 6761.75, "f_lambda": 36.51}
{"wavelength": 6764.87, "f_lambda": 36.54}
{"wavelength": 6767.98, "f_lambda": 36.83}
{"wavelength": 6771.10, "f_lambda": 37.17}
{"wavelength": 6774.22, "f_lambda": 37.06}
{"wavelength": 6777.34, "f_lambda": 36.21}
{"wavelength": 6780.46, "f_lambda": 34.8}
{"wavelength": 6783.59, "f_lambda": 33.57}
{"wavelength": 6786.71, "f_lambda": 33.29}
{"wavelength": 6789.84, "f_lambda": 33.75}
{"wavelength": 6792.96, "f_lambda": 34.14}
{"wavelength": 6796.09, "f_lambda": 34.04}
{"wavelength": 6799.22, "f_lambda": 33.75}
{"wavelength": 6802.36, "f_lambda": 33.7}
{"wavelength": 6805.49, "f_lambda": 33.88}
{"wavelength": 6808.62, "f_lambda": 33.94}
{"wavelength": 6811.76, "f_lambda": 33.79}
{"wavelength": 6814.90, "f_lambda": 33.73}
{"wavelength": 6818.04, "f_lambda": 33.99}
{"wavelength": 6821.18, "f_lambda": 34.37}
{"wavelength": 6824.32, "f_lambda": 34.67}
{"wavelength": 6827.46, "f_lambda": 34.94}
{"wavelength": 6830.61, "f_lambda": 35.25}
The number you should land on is -0.5 angstroms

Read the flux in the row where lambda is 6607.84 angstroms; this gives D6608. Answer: 45.14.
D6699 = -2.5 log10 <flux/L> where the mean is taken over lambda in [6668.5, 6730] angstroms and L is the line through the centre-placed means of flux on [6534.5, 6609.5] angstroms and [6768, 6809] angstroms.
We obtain 0.04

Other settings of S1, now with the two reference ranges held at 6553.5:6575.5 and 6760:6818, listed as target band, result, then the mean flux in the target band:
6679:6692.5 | 0.6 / 38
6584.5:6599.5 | -0.2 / 44.9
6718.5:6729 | 0.9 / 34.8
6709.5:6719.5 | 0.5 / 36.4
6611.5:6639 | -1.0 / 44.2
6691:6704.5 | 0.3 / 38.3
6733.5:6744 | 0.1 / 36.7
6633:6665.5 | 0.1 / 41.3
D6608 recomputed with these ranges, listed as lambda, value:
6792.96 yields 34.14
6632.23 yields 42.96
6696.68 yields 38.19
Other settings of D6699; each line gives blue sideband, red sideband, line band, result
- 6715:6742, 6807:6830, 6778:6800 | 0.02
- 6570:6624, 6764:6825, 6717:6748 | 0.06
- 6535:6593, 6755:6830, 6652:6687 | 0.02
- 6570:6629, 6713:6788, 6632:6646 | -0.01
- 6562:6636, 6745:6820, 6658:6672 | 0.02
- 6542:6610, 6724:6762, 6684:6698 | 0.02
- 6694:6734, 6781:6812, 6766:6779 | -0.06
